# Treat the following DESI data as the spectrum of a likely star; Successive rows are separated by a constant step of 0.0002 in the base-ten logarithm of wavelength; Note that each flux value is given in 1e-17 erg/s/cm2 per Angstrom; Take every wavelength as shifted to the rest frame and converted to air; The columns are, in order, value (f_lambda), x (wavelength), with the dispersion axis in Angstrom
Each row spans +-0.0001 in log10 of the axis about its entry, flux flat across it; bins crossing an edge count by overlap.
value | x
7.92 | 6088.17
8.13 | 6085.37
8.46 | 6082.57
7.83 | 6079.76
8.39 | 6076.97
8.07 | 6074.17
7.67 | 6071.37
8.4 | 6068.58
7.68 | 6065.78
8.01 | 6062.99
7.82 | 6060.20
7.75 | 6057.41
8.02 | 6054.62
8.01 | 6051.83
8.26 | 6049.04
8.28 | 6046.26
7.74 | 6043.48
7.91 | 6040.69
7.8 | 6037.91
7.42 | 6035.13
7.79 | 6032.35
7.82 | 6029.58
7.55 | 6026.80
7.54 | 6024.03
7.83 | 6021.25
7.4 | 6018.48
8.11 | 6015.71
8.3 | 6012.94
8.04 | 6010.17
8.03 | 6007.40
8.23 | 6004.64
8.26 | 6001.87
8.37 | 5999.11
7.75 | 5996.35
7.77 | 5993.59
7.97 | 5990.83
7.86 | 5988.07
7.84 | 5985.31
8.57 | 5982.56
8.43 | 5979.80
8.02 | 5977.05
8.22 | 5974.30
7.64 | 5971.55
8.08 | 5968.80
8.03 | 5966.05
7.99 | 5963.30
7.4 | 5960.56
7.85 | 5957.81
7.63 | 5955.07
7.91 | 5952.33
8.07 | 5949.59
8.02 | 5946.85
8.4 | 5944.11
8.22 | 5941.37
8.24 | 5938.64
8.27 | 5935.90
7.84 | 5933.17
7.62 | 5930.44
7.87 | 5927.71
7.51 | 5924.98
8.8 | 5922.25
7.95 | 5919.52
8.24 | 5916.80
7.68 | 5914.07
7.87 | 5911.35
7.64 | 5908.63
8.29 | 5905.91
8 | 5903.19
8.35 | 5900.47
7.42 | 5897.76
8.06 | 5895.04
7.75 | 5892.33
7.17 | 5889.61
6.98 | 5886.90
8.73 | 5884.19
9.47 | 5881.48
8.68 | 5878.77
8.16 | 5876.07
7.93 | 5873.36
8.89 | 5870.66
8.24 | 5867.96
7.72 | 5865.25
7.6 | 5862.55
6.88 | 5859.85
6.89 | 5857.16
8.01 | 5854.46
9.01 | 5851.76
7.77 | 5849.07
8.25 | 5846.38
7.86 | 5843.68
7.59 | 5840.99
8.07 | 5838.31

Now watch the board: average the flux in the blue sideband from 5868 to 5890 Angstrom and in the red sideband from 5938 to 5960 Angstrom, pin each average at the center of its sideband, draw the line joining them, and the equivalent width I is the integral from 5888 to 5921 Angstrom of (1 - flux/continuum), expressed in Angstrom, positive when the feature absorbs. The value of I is 1.3 Angstrom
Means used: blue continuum 8.3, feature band 7.86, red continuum 8.01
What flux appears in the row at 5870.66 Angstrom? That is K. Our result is 8.89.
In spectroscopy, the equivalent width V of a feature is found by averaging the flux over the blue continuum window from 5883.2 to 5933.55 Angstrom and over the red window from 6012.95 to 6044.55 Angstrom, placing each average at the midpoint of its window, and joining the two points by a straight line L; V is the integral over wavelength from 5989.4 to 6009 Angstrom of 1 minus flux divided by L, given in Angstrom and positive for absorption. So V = -0.70 Angstrom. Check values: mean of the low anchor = 7.88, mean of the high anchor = 7.74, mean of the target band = 8.05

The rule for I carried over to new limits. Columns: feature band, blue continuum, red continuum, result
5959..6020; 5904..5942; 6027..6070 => -0.50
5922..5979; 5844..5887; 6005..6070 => 0.22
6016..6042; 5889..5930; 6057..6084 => 0.97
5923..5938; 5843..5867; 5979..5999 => 0.08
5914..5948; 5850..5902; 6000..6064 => -0.42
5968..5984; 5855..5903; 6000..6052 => -0.48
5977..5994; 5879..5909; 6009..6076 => -0.31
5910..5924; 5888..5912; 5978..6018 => -0.39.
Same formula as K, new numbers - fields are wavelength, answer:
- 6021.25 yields 7.83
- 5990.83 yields 7.97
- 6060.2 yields 7.82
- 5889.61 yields 7.17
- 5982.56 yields 8.57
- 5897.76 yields 7.42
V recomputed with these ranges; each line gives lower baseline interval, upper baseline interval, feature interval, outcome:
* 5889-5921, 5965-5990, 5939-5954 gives -0.2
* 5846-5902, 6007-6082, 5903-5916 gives 0.1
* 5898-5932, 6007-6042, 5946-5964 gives 0.2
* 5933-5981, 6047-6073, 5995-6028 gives 0.2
